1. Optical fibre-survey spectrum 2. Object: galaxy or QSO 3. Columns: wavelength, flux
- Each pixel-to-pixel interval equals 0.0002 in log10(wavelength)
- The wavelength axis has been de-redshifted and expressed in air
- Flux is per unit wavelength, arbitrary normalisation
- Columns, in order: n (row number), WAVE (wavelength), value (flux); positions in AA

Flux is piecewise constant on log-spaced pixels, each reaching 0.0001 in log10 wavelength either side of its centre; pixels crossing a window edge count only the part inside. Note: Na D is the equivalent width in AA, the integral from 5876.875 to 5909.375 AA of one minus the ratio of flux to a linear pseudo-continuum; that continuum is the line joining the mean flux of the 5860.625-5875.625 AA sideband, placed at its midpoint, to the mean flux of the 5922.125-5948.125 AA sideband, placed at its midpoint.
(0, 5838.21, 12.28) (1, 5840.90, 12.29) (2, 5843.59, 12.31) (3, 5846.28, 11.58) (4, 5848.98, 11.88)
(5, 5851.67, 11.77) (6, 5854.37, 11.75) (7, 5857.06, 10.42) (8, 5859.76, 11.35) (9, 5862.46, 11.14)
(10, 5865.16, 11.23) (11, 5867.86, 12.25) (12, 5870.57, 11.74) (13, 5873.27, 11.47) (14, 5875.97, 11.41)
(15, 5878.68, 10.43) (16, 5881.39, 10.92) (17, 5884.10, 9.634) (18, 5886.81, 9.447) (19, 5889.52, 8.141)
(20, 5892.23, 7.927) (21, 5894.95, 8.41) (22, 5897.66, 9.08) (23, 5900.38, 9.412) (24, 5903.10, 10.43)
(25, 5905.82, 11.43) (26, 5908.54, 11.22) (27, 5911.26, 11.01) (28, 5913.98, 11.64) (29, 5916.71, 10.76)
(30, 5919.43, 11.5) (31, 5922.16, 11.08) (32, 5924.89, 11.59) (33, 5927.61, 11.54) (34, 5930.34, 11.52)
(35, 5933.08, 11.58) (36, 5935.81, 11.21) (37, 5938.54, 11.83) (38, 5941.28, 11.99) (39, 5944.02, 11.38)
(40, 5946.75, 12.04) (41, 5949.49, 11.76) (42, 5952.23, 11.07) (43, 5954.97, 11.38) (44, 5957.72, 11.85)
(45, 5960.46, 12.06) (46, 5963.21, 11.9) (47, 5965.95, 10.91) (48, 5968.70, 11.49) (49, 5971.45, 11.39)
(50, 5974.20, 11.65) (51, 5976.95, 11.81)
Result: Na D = 5.2 AA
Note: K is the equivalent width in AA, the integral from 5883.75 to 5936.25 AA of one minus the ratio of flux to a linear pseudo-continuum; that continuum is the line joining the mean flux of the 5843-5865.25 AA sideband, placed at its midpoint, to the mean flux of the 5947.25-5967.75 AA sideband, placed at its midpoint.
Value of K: 5.0 AA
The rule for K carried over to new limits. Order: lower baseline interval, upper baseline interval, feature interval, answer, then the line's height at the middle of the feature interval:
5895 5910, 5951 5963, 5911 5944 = -1.9 AA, 10.8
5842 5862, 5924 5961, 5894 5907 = 2.0 AA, 11.6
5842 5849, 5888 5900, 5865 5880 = -2.1 AA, 10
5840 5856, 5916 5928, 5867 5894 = 3.2 AA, 11.6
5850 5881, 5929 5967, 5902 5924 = 0.7 AA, 11.5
